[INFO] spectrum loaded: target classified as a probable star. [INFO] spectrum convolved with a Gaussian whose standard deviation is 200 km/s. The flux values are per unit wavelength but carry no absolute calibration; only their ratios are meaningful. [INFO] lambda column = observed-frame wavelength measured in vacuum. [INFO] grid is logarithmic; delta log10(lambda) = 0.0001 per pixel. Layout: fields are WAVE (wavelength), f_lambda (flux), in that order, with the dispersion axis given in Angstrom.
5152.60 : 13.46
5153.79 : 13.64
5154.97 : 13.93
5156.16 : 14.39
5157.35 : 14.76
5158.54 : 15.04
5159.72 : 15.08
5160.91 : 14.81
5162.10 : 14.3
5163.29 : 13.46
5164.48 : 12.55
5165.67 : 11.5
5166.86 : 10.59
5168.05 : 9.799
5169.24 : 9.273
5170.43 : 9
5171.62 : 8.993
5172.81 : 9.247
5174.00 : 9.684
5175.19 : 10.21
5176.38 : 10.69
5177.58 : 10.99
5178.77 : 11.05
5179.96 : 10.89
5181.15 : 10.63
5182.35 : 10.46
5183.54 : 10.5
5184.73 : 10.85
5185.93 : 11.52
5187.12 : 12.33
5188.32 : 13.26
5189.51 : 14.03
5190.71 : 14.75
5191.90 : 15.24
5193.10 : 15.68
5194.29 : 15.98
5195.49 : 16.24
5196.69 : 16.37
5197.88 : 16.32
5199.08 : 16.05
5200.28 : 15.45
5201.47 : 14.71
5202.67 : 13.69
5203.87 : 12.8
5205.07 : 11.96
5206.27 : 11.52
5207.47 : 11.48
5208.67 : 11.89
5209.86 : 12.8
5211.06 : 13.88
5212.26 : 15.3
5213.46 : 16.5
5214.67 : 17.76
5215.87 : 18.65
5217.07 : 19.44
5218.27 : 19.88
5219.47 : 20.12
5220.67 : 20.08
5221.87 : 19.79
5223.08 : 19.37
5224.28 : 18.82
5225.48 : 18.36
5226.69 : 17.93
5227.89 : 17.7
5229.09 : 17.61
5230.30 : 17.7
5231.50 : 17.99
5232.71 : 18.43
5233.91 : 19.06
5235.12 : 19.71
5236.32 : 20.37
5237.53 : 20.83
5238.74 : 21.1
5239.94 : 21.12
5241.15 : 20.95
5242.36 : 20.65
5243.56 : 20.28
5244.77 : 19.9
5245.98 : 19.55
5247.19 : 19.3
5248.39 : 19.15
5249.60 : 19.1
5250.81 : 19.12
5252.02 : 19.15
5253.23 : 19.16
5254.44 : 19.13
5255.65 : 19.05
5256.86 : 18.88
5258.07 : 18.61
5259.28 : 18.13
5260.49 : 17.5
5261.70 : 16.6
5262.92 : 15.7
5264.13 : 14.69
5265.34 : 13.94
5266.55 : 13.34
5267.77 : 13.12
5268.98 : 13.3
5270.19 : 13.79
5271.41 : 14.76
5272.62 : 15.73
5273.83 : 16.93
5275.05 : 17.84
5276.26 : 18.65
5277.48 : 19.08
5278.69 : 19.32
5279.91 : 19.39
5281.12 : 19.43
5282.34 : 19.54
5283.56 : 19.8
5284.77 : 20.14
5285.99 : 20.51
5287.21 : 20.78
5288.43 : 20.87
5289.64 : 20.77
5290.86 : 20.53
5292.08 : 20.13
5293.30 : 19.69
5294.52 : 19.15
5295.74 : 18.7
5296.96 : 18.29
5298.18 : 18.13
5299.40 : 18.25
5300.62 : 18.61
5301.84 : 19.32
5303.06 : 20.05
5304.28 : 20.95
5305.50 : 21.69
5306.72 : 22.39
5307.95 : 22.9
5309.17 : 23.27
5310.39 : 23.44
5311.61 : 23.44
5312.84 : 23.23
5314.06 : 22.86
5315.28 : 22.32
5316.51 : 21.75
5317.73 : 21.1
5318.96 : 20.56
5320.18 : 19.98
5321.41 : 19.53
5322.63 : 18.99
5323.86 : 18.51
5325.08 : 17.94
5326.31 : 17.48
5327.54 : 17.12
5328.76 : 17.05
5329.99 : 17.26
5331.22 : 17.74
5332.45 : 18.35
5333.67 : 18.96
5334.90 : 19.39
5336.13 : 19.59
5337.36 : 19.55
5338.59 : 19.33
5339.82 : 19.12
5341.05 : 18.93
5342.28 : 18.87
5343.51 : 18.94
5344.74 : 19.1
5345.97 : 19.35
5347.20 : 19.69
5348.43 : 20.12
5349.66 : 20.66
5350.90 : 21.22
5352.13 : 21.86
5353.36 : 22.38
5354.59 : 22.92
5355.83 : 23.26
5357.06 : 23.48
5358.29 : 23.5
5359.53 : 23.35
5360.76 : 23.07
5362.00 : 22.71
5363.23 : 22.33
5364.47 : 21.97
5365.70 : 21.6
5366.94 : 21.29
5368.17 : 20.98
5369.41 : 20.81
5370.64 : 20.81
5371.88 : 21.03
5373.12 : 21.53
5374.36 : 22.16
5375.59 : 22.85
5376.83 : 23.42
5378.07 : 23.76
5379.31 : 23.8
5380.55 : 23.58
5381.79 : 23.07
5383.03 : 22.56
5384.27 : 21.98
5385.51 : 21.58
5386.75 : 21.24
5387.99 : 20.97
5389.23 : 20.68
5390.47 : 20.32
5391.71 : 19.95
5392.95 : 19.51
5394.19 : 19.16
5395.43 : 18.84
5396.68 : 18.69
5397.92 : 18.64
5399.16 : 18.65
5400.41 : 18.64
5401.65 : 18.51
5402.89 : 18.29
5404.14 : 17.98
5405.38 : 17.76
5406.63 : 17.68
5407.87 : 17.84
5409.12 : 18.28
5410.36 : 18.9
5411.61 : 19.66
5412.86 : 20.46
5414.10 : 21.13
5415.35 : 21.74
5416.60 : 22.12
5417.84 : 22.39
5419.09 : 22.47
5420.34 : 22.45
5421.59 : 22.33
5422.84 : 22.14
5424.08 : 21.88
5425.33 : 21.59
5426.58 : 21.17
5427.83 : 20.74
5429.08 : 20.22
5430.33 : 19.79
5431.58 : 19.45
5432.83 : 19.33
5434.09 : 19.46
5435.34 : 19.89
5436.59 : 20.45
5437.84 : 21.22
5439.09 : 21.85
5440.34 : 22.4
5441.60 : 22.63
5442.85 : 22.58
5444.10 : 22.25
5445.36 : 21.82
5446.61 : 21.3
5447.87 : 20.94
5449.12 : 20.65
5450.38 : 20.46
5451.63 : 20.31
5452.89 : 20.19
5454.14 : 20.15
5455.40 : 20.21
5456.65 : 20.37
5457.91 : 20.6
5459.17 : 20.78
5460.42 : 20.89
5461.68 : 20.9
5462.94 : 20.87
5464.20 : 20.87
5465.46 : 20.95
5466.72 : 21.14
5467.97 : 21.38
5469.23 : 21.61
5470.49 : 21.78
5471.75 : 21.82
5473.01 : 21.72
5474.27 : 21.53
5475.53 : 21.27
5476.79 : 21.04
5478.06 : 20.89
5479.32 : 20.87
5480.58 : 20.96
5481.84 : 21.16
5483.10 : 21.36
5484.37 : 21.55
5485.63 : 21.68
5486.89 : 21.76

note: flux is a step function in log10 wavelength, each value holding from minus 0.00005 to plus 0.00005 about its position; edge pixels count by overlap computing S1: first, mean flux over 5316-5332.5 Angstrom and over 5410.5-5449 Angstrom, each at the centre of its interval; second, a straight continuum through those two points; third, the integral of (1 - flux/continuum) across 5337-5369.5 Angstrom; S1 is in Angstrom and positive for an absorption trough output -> -2.8 Angstrom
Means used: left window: 18.8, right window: 21.2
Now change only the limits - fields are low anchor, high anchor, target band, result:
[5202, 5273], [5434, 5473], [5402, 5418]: 0.7 Angstrom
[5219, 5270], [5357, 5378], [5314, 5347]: 2.9 Angstrom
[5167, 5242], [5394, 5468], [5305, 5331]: -4.1 Angstrom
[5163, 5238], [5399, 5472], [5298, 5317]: -4.5 Angstrom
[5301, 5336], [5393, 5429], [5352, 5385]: -3.8 Angstrom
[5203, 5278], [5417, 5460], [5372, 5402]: -1.3 Angstrom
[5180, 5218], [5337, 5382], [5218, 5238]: -4.6 Angstrom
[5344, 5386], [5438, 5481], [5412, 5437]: 0.5 Angstrom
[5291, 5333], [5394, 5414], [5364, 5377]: -1.7 Angstrom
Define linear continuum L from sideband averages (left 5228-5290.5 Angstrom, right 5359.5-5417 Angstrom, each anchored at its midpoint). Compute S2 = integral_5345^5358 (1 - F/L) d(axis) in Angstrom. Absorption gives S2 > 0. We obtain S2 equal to -0.9 Angstrom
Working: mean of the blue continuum 18.4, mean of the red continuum 20.7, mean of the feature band 21.5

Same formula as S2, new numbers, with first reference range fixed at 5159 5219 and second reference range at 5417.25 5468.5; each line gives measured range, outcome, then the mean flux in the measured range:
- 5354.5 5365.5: -2.6 Angstrom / 22.9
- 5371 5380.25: -1.8 Angstrom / 22.6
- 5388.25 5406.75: 0.6 Angstrom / 19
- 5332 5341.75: -0.8 Angstrom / 19.2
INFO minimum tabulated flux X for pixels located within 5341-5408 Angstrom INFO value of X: 17.68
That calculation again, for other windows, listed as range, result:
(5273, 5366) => 16.93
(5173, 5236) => 9.684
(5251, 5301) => 13.12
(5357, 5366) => 21.6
